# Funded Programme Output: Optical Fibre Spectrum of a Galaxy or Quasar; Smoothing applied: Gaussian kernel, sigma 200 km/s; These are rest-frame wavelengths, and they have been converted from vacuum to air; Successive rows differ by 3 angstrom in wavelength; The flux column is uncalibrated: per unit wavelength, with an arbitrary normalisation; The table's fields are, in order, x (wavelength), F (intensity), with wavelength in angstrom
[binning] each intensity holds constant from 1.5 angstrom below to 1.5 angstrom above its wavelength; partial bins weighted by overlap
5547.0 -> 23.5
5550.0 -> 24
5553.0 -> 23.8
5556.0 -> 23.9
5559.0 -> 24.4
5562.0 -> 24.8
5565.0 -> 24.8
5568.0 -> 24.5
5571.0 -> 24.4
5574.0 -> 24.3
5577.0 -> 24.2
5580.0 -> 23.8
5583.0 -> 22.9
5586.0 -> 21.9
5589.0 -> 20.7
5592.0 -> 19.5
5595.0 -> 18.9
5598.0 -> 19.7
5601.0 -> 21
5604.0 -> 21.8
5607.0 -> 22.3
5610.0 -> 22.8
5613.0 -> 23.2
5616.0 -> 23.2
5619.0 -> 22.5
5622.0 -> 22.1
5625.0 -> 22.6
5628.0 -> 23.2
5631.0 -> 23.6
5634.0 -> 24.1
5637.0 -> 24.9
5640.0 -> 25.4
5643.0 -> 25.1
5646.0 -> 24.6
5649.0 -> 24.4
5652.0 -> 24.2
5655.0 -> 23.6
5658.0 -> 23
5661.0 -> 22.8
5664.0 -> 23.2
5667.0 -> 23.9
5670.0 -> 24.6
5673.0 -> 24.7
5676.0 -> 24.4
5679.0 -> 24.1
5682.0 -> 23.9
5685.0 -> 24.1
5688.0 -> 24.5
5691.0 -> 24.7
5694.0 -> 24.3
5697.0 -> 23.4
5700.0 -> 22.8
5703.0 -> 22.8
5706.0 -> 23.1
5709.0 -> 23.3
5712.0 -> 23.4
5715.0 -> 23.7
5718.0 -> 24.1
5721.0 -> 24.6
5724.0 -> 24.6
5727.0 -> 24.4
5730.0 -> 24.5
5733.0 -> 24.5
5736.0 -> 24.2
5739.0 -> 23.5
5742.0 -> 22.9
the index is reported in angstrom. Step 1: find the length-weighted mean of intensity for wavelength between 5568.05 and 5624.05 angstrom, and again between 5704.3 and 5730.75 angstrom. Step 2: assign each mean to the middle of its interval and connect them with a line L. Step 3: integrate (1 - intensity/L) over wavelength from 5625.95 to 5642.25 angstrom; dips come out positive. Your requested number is -1.0 angstrom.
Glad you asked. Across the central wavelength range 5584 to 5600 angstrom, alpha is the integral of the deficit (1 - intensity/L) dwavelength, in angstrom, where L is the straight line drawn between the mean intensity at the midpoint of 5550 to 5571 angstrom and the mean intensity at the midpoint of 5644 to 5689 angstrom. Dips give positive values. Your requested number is 2.63 angstrom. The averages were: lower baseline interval 24.3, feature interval 20.3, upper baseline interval 24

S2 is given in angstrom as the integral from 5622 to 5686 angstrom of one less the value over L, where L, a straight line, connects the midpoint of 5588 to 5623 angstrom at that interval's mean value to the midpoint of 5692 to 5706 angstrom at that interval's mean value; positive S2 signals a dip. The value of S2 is -4.4 angstrom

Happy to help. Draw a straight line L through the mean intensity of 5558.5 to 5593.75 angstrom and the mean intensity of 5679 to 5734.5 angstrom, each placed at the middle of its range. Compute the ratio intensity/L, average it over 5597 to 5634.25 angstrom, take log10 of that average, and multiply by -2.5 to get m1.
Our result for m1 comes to 0.05 mag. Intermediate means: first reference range 23.3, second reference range 23.9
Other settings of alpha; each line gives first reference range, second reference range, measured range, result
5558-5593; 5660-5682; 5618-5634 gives 0.5 angstrom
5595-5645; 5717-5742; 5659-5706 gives -0.4 angstrom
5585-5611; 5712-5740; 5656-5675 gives -0.9 angstrom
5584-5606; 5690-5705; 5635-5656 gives -2.4 angstrom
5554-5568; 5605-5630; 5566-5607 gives 2.7 angstrom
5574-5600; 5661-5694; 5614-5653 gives -1.5 angstrom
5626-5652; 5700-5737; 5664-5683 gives 0.0 angstrom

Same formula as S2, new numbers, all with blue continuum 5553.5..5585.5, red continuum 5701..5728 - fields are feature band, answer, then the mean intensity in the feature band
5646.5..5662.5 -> 0.2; 23.7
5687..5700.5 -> -0.1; 24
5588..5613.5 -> 3.2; 21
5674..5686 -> -0.2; 24.1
